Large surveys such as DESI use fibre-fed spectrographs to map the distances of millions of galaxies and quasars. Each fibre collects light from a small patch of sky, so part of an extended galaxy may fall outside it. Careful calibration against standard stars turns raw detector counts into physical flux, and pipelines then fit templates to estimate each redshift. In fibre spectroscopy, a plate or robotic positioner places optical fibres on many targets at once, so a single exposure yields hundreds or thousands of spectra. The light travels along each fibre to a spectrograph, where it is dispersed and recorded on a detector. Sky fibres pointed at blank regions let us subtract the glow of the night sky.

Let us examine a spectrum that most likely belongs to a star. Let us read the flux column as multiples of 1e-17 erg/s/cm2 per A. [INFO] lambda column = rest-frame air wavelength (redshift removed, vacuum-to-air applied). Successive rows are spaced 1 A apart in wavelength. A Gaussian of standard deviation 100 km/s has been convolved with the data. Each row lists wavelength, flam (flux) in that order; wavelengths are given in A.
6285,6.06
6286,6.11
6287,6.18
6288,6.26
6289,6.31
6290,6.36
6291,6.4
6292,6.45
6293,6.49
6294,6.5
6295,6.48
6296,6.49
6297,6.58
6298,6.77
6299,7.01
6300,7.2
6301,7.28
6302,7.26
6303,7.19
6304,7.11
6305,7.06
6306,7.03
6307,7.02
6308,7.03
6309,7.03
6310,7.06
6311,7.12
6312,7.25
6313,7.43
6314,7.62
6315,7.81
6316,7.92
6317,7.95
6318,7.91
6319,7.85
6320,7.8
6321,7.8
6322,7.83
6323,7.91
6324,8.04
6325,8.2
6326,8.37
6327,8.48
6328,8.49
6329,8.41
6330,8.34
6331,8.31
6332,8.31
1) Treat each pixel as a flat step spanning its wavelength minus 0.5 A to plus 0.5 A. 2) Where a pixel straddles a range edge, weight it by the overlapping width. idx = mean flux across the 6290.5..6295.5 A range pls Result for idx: 6.46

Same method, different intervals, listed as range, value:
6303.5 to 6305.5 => 7.08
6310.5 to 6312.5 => 7.19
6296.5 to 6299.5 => 6.79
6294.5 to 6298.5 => 6.58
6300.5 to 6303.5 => 7.24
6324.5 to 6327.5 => 8.35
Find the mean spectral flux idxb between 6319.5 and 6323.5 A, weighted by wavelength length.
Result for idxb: 7.83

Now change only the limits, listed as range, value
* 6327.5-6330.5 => 8.41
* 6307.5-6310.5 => 7.04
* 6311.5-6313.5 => 7.34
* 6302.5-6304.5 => 7.15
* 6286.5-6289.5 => 6.25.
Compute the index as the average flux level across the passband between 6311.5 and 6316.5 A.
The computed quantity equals 7.61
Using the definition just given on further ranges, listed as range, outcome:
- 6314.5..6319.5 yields 7.89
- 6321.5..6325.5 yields 8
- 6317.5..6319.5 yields 7.88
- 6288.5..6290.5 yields 6.33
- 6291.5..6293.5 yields 6.47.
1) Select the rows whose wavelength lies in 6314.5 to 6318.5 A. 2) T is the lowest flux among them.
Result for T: 7.81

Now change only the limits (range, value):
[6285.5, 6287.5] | 6.11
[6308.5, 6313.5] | 7.03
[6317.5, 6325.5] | 7.8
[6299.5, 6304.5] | 7.11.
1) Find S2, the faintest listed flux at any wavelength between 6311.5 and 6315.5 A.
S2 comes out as 7.25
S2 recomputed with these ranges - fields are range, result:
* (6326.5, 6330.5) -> 8.34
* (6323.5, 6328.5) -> 8.04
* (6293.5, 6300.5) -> 6.48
